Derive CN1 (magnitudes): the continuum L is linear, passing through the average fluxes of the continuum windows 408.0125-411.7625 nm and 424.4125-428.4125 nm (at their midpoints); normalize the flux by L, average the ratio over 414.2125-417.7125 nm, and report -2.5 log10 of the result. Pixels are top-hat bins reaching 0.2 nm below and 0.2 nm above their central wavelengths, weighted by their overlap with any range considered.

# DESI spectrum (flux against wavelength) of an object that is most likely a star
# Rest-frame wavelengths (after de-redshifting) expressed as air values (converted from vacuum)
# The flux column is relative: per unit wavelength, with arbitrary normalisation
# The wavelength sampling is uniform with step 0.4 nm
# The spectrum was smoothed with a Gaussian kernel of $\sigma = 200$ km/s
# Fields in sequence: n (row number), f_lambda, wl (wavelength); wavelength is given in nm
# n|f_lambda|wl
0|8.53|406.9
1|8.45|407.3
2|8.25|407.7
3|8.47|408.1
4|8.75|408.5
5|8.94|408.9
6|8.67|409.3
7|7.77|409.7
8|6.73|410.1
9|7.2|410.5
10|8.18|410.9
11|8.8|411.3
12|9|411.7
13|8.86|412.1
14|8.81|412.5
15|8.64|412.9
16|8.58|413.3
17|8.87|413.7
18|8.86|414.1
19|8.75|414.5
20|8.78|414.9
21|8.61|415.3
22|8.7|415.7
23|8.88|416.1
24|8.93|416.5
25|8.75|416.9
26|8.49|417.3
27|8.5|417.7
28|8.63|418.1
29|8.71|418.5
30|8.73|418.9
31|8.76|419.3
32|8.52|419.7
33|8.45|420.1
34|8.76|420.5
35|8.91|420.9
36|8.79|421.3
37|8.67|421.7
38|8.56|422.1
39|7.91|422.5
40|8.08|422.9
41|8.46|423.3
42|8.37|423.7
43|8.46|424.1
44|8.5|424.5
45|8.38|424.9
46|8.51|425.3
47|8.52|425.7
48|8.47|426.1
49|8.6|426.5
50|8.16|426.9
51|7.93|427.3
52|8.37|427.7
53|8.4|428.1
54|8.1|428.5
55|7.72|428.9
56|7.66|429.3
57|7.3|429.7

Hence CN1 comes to -0.06 mag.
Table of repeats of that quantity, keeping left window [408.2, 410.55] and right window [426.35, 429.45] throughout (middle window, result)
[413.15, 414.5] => -0.09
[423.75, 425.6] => -0.05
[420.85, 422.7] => -0.06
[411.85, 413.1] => -0.09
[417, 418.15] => -0.06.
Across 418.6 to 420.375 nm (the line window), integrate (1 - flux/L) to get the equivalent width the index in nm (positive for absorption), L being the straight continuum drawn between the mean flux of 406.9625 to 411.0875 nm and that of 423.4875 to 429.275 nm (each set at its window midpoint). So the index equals -0.08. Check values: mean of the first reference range 8.15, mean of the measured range 8.63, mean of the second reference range 8.3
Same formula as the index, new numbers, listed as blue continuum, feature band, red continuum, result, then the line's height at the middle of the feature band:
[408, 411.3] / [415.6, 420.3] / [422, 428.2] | -0.24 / 8.24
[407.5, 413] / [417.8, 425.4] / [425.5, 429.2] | -0.24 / 8.28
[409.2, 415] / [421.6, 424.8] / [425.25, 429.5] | -0.04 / 8.27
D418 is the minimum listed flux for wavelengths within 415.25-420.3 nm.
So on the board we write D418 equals 8.45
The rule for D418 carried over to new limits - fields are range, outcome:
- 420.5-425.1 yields 7.91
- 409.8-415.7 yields 6.73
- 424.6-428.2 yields 7.93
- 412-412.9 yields 8.64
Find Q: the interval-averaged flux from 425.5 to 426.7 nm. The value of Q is 8.53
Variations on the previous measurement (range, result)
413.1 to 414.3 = 8.77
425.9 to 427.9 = 8.31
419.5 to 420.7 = 8.58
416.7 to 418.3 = 8.59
